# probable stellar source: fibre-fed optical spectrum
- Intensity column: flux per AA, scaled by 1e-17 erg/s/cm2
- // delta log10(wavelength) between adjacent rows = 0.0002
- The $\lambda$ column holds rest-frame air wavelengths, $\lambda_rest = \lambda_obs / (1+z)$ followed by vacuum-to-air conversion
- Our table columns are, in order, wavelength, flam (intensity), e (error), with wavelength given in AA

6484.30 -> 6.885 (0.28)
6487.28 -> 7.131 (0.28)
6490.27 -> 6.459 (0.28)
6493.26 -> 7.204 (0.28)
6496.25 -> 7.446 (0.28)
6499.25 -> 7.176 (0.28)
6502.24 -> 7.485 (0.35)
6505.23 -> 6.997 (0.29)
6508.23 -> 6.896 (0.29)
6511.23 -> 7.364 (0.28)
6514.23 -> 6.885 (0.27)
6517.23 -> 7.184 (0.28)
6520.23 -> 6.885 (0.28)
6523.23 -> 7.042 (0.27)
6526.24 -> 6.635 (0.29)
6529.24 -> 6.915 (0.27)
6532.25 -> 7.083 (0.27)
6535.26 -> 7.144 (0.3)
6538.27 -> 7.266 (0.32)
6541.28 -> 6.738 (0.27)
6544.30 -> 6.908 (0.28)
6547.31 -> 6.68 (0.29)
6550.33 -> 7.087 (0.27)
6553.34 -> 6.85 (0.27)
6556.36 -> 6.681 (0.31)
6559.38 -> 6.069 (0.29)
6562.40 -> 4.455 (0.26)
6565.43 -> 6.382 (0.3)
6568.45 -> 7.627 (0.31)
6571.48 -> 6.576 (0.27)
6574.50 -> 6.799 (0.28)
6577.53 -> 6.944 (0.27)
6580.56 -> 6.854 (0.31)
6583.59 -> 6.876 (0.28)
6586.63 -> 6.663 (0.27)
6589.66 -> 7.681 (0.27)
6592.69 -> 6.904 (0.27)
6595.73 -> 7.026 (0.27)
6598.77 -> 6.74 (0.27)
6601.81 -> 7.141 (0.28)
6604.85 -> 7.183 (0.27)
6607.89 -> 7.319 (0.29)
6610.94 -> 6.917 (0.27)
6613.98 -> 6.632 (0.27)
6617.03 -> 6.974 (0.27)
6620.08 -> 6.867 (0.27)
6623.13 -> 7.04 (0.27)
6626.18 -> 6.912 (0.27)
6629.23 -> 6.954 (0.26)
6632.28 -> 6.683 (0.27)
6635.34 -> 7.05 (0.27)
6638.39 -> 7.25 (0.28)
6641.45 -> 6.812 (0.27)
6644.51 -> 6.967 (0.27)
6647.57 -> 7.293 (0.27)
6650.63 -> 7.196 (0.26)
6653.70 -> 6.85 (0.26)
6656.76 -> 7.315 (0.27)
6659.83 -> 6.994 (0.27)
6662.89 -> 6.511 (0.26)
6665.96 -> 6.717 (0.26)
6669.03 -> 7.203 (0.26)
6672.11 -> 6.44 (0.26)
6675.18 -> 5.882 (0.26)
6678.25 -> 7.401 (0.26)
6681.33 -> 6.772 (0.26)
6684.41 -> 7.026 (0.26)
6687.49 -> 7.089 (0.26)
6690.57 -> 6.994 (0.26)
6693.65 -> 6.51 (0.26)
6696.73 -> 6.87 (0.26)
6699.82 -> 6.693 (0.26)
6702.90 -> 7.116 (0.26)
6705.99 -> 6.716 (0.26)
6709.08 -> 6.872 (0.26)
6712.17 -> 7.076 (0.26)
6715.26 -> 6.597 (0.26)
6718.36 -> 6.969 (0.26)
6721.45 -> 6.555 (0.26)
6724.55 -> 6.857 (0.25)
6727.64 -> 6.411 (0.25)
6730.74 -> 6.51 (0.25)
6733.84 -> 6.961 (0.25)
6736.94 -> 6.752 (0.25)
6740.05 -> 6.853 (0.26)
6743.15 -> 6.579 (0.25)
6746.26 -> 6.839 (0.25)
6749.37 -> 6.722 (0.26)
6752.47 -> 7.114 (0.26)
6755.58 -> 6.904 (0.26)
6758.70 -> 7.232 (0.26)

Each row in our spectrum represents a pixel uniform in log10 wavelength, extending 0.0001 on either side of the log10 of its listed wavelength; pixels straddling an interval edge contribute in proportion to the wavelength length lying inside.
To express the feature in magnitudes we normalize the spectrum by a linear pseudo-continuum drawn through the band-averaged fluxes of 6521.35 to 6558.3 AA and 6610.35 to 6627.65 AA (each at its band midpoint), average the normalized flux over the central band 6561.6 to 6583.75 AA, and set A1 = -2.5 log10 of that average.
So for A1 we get 0.05 mag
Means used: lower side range 6.91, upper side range 6.89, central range 6.61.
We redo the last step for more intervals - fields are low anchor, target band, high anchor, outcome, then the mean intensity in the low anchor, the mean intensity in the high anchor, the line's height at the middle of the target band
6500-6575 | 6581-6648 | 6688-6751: -0.03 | 6.83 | 6.78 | 6.81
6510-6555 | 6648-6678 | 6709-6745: 0.00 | 6.97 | 6.74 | 6.82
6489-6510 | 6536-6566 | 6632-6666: 0.09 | 7.1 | 6.99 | 7.07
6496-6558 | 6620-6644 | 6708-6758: -0.01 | 7.01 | 6.79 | 6.9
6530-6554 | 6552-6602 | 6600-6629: 0.04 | 6.97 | 6.99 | 6.98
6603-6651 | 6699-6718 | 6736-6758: 0.01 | 7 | 6.84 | 6.89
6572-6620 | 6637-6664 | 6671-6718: -0.02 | 6.97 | 6.81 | 6.88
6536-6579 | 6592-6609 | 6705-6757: -0.06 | 6.66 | 6.78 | 6.69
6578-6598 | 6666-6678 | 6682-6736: 0.04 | 6.99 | 6.81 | 6.87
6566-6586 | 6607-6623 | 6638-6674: 0.00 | 6.91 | 6.94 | 6.92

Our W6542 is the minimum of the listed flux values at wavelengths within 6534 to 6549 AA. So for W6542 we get 6.68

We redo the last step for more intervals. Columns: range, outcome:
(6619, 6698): 5.882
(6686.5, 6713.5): 6.51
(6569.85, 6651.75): 6.576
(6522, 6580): 4.455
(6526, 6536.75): 6.635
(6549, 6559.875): 6.069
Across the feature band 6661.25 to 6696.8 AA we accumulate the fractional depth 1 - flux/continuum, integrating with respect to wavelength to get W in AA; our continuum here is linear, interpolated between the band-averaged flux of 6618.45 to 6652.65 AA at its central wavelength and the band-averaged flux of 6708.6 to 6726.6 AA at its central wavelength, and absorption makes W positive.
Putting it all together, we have 0.6 AA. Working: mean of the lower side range 7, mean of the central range 6.78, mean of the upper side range 6.81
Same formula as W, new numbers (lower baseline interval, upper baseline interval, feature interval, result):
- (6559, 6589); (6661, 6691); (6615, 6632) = -0.6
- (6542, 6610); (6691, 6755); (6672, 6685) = 0.1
